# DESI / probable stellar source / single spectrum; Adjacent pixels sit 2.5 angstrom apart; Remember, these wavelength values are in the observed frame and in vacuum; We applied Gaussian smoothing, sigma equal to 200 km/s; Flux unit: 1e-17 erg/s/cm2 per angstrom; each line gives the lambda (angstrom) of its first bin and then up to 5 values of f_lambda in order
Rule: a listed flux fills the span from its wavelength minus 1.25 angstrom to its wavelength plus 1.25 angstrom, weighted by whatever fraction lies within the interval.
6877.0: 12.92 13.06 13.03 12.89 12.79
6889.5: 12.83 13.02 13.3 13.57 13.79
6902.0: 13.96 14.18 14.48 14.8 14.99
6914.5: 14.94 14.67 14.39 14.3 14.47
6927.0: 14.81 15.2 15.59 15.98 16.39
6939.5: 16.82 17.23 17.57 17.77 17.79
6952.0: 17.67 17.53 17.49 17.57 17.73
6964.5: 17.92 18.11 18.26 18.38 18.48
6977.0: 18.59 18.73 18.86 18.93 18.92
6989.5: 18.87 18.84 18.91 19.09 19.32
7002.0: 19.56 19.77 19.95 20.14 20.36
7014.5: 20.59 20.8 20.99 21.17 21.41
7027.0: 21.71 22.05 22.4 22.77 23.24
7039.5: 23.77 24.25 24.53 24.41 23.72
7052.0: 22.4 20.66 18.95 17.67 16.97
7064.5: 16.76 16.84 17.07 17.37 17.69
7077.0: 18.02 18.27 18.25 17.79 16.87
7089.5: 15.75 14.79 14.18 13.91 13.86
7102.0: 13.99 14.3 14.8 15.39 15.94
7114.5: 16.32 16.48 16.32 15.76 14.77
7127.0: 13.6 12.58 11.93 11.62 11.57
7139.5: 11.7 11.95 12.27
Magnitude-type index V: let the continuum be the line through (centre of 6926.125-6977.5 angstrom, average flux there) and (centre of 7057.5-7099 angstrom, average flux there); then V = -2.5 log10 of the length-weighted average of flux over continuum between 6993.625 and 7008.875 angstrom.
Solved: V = -0.143 mag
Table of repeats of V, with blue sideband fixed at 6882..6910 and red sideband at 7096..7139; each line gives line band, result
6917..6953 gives -0.18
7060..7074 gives -0.21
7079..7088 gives -0.25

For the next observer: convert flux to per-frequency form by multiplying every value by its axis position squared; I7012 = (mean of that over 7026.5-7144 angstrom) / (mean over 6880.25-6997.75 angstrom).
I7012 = 1.1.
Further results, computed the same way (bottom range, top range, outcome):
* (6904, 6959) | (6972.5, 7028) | 1.26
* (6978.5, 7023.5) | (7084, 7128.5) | 0.80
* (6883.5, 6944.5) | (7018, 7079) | 1.47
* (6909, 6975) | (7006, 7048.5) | 1.37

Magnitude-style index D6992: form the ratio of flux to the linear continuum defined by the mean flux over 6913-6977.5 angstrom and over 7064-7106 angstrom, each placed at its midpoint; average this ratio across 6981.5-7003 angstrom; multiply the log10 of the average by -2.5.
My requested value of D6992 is -0.15 mag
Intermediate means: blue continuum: 16.7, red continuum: 16.2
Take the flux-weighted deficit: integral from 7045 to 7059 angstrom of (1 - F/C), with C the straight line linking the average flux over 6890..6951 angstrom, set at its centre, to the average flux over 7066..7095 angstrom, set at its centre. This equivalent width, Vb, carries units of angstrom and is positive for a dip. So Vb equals -4.4 angstrom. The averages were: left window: 15.1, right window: 17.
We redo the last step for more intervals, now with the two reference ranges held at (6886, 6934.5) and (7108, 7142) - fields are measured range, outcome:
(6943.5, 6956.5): -3.13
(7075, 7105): -3.85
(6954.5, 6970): -3.90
